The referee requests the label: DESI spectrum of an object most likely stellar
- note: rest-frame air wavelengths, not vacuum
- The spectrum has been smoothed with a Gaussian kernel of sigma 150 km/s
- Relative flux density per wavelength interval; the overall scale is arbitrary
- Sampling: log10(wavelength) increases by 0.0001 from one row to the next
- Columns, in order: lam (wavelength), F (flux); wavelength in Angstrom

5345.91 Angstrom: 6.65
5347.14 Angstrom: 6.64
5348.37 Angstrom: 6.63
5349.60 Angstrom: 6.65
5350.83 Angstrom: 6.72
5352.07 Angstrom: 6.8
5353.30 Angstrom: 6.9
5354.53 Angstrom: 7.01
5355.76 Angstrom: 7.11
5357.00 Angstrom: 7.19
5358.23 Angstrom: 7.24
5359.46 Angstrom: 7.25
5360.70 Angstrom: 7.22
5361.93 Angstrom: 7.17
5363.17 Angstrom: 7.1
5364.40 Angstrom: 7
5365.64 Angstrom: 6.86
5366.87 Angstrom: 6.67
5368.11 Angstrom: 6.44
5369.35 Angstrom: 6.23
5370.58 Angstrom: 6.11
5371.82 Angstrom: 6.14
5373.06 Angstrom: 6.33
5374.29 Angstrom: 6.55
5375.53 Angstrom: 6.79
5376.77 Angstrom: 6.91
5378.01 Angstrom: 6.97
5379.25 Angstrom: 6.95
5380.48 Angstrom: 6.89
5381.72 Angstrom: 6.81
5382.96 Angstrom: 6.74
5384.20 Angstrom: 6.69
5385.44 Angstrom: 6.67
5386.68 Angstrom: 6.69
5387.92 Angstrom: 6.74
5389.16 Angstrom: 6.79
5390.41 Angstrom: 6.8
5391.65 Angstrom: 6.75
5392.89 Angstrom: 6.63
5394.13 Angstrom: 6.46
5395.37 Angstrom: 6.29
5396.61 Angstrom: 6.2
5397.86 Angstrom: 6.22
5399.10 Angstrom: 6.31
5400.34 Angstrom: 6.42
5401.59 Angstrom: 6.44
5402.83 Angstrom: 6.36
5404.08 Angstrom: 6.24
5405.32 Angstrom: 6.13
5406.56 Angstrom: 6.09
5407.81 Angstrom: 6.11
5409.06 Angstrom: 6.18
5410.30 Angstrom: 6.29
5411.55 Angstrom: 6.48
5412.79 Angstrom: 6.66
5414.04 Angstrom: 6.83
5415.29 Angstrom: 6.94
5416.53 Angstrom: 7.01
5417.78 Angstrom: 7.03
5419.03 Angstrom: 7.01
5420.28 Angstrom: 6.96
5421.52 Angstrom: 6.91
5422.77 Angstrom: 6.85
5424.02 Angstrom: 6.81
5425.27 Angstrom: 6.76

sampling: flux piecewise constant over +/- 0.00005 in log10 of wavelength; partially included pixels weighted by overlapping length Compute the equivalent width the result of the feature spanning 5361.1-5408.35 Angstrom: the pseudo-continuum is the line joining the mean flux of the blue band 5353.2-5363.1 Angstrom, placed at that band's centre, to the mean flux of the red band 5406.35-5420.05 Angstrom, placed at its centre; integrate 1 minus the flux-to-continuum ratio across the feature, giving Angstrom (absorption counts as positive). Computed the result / 2.2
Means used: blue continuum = 7.15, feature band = 6.57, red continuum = 6.62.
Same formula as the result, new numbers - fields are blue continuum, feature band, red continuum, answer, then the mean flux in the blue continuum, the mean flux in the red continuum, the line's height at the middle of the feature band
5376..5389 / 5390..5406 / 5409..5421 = 0.9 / 6.81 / 6.77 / 6.79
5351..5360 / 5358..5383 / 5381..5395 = 0.4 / 7.05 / 6.7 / 6.89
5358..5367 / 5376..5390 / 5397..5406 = -0.3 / 7.08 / 6.3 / 6.67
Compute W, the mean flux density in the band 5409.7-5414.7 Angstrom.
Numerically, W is 6.56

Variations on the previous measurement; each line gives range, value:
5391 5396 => 6.55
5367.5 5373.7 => 6.25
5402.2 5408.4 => 6.19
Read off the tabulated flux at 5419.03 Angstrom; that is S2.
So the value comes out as 7.01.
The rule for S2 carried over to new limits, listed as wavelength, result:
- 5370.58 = 6.11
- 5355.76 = 7.11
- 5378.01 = 6.97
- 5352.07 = 6.8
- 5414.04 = 6.83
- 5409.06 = 6.18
